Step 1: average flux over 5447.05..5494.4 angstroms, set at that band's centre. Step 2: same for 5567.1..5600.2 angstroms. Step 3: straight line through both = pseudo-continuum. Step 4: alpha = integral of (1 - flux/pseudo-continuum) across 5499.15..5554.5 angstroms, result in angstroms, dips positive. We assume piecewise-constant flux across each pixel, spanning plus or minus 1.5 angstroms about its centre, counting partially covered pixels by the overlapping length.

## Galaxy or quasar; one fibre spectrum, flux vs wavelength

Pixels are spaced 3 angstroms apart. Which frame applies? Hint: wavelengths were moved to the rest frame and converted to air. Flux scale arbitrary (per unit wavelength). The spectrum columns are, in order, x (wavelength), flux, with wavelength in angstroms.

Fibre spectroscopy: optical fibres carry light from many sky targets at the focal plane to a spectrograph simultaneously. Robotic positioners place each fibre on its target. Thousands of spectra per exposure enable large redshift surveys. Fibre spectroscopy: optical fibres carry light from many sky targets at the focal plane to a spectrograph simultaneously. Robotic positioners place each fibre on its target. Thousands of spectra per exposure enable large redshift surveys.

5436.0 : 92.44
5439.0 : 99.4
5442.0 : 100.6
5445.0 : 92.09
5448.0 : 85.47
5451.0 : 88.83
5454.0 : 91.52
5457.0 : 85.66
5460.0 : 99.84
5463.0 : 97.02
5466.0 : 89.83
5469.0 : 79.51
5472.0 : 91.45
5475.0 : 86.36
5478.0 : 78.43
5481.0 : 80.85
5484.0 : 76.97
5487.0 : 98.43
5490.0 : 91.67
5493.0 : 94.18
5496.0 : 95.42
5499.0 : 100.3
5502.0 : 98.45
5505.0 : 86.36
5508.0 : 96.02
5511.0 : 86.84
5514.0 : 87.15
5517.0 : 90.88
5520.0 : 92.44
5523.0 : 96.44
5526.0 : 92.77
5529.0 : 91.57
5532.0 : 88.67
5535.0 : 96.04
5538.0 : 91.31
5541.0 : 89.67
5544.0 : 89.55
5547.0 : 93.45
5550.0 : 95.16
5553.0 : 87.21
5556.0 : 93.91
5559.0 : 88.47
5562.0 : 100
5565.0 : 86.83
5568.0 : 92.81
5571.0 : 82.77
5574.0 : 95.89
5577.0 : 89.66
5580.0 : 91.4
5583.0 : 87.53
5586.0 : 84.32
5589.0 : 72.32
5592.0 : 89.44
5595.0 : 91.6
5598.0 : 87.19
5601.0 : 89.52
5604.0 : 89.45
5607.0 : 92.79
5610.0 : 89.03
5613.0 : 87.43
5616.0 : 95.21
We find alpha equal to -2.4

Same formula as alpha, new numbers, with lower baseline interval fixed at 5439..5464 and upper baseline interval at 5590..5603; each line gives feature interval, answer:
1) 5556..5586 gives -0.3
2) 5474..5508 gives 0.6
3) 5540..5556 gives -0.2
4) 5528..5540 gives -0.2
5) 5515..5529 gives -0.3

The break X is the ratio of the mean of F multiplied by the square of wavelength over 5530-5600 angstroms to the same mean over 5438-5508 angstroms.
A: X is 1.02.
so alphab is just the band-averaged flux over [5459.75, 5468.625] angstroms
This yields 92.9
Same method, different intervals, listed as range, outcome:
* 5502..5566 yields 91.7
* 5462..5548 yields 90.6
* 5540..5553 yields 91.5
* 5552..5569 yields 91.6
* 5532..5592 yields 89.9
